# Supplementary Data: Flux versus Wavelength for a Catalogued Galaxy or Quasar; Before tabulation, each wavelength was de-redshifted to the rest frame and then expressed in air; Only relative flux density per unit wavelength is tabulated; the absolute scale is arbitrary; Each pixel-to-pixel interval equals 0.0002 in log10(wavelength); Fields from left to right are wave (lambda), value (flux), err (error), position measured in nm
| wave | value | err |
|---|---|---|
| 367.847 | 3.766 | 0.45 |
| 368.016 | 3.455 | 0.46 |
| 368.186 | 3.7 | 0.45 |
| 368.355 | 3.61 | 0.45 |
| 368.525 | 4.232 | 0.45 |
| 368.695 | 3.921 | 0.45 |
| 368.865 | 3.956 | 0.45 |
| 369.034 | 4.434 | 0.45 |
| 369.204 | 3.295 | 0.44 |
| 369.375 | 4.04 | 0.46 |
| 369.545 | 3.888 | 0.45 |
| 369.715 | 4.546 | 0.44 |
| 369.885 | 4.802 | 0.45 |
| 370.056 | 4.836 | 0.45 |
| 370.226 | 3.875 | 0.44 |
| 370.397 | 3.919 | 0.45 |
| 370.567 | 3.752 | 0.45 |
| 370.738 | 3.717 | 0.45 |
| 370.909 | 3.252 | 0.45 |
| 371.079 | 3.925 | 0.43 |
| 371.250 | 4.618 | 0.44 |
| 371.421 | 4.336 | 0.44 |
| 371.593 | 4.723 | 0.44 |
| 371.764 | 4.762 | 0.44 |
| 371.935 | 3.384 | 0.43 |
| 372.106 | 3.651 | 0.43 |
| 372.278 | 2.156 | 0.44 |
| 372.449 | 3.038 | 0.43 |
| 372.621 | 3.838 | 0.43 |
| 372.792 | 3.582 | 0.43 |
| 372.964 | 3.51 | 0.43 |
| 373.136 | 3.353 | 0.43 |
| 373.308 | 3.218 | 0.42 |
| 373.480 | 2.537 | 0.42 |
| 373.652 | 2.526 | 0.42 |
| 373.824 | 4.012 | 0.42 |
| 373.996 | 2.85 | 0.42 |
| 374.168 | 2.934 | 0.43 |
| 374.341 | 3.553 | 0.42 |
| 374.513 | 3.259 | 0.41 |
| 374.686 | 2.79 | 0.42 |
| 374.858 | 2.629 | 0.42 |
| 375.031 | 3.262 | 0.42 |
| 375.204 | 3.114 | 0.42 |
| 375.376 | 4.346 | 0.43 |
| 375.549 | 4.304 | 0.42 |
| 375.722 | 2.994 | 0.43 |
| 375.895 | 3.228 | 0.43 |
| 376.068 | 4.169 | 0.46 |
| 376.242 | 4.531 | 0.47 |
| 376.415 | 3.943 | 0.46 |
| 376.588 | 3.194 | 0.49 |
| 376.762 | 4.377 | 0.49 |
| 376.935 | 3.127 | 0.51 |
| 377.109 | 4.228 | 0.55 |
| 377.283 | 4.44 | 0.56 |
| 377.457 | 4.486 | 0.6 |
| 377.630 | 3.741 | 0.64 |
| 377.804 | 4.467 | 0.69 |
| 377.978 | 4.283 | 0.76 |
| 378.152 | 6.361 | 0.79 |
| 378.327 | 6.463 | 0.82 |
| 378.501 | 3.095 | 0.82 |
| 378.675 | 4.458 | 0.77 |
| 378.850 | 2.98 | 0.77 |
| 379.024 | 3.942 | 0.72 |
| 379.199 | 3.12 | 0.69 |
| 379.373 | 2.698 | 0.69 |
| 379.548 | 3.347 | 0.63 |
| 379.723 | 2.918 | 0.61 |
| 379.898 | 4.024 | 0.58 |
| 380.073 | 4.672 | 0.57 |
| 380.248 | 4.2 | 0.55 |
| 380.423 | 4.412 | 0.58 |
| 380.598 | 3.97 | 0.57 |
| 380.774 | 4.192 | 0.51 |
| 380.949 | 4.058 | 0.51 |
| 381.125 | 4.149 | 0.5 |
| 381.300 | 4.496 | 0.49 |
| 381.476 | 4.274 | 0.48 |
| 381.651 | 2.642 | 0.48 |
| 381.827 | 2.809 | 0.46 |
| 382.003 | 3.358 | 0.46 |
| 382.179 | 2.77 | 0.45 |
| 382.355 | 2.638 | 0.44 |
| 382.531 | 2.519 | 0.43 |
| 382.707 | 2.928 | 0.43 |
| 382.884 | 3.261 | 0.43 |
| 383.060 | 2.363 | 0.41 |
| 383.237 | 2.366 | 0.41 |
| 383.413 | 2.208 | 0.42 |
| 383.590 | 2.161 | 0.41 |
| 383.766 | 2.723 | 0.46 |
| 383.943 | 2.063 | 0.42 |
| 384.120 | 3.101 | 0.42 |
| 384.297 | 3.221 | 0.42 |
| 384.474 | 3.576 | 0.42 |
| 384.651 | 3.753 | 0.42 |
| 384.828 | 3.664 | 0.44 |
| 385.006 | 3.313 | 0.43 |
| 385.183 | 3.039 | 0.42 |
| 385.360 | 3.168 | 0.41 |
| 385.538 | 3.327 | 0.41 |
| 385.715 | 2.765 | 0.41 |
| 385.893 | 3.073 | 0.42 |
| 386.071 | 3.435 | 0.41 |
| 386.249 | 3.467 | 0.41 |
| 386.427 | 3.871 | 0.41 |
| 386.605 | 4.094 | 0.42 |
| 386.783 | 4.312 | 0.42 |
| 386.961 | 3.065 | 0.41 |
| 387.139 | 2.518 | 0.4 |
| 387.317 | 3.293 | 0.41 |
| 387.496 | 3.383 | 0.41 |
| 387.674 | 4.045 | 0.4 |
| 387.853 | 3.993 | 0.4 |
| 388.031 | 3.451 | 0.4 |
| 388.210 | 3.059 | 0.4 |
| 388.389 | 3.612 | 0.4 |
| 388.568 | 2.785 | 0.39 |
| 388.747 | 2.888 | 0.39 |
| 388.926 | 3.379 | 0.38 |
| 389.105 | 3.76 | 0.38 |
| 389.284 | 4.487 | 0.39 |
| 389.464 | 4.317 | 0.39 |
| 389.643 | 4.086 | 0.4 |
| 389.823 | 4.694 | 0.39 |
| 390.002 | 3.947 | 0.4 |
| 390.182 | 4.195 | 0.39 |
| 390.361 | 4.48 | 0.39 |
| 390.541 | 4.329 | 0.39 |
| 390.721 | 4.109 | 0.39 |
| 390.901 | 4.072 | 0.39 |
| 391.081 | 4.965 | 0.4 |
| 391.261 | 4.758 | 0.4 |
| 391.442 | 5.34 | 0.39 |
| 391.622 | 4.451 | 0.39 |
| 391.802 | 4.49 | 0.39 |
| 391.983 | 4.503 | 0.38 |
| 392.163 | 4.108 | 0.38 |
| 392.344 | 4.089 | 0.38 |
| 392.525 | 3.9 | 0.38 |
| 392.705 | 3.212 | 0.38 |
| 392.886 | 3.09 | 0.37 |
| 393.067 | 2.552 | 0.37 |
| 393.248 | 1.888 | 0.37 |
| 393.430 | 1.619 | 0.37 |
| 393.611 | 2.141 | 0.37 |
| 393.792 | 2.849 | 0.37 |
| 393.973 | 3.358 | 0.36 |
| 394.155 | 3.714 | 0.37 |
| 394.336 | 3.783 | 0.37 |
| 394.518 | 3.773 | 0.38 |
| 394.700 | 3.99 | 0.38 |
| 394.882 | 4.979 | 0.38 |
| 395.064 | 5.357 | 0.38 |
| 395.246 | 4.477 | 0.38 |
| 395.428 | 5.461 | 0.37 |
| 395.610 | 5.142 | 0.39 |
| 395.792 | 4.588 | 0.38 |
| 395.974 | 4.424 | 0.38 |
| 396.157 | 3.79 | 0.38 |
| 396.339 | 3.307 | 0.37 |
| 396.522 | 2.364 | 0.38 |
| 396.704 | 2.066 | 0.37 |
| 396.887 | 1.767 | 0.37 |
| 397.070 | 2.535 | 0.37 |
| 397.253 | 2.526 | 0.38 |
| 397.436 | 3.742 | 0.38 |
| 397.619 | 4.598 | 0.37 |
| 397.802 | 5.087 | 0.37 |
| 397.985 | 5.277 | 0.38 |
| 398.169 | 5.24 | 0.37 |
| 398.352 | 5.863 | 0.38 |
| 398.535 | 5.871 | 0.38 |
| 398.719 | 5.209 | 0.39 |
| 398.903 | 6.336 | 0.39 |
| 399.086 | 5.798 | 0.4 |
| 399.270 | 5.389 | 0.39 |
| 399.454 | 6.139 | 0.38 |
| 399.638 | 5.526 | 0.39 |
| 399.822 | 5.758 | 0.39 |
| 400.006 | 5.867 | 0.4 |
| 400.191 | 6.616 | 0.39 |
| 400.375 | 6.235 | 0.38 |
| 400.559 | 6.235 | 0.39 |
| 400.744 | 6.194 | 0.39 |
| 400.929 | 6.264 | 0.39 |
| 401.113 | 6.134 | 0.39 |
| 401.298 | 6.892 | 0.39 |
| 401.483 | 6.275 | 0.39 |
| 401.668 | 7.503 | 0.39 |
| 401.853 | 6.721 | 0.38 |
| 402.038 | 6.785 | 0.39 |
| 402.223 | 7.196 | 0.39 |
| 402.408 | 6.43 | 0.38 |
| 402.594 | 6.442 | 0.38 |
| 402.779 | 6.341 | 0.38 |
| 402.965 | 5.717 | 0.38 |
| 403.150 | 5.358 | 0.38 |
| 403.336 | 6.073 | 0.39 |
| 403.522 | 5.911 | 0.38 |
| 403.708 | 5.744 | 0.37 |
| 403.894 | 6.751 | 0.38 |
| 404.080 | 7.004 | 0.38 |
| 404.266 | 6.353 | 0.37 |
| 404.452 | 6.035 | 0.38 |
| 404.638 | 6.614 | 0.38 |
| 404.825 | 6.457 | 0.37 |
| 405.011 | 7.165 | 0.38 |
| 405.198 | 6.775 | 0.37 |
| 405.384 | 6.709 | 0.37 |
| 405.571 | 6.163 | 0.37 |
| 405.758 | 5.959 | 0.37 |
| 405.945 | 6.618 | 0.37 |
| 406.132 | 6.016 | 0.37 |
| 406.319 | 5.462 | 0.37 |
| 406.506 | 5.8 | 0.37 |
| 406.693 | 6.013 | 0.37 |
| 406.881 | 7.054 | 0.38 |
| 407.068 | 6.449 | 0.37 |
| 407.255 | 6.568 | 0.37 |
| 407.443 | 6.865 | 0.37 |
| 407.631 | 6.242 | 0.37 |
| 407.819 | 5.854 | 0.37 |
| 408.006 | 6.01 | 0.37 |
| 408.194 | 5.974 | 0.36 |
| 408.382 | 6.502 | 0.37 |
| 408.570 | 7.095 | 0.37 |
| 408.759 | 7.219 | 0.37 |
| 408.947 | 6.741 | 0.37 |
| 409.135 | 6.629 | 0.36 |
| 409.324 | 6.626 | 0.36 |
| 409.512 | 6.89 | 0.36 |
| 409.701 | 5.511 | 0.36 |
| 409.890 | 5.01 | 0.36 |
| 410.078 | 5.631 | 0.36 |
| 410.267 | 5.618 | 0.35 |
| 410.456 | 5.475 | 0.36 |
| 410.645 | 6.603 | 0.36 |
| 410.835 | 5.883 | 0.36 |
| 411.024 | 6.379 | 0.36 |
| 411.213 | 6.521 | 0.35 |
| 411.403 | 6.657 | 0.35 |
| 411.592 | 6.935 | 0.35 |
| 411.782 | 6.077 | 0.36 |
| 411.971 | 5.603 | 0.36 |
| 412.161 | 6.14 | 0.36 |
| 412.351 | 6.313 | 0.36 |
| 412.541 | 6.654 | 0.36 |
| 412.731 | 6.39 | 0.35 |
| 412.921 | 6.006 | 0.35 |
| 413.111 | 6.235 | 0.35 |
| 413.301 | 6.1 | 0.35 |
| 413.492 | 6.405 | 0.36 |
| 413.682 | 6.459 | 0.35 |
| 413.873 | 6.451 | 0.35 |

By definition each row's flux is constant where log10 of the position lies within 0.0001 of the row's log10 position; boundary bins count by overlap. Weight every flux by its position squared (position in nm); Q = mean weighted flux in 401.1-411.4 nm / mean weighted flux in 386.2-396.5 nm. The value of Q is 1.8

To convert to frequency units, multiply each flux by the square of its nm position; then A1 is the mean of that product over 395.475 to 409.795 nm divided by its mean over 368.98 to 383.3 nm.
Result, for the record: 1.81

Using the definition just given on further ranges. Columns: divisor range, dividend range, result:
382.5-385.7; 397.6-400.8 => 2.12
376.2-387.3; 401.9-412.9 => 2.03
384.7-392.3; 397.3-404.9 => 1.68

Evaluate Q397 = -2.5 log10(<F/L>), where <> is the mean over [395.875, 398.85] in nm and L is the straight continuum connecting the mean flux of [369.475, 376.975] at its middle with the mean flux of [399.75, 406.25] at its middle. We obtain 0.41 mag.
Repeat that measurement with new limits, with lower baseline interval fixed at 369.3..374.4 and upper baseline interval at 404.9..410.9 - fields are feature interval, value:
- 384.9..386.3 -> 0.416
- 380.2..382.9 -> 0.234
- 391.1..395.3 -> 0.355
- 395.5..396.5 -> 0.294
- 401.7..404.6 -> -0.073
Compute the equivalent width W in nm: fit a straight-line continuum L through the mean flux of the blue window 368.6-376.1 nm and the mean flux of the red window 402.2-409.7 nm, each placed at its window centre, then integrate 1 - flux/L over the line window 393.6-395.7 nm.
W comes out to 0.50 nm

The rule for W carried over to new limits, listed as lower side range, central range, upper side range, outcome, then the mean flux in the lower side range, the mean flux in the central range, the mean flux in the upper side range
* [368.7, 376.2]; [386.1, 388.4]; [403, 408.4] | 0.610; 3.66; 3.55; 6.28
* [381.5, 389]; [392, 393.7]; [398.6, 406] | 0.562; 3.14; 3.02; 6.29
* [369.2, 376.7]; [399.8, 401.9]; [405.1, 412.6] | -0.262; 3.65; 6.4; 6.28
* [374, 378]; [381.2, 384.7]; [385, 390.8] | 0.670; 3.69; 2.96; 3.63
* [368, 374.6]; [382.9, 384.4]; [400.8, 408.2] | 0.681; 3.72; 2.57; 6.37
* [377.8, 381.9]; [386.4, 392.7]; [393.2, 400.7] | 0.431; 4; 3.96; 4.44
